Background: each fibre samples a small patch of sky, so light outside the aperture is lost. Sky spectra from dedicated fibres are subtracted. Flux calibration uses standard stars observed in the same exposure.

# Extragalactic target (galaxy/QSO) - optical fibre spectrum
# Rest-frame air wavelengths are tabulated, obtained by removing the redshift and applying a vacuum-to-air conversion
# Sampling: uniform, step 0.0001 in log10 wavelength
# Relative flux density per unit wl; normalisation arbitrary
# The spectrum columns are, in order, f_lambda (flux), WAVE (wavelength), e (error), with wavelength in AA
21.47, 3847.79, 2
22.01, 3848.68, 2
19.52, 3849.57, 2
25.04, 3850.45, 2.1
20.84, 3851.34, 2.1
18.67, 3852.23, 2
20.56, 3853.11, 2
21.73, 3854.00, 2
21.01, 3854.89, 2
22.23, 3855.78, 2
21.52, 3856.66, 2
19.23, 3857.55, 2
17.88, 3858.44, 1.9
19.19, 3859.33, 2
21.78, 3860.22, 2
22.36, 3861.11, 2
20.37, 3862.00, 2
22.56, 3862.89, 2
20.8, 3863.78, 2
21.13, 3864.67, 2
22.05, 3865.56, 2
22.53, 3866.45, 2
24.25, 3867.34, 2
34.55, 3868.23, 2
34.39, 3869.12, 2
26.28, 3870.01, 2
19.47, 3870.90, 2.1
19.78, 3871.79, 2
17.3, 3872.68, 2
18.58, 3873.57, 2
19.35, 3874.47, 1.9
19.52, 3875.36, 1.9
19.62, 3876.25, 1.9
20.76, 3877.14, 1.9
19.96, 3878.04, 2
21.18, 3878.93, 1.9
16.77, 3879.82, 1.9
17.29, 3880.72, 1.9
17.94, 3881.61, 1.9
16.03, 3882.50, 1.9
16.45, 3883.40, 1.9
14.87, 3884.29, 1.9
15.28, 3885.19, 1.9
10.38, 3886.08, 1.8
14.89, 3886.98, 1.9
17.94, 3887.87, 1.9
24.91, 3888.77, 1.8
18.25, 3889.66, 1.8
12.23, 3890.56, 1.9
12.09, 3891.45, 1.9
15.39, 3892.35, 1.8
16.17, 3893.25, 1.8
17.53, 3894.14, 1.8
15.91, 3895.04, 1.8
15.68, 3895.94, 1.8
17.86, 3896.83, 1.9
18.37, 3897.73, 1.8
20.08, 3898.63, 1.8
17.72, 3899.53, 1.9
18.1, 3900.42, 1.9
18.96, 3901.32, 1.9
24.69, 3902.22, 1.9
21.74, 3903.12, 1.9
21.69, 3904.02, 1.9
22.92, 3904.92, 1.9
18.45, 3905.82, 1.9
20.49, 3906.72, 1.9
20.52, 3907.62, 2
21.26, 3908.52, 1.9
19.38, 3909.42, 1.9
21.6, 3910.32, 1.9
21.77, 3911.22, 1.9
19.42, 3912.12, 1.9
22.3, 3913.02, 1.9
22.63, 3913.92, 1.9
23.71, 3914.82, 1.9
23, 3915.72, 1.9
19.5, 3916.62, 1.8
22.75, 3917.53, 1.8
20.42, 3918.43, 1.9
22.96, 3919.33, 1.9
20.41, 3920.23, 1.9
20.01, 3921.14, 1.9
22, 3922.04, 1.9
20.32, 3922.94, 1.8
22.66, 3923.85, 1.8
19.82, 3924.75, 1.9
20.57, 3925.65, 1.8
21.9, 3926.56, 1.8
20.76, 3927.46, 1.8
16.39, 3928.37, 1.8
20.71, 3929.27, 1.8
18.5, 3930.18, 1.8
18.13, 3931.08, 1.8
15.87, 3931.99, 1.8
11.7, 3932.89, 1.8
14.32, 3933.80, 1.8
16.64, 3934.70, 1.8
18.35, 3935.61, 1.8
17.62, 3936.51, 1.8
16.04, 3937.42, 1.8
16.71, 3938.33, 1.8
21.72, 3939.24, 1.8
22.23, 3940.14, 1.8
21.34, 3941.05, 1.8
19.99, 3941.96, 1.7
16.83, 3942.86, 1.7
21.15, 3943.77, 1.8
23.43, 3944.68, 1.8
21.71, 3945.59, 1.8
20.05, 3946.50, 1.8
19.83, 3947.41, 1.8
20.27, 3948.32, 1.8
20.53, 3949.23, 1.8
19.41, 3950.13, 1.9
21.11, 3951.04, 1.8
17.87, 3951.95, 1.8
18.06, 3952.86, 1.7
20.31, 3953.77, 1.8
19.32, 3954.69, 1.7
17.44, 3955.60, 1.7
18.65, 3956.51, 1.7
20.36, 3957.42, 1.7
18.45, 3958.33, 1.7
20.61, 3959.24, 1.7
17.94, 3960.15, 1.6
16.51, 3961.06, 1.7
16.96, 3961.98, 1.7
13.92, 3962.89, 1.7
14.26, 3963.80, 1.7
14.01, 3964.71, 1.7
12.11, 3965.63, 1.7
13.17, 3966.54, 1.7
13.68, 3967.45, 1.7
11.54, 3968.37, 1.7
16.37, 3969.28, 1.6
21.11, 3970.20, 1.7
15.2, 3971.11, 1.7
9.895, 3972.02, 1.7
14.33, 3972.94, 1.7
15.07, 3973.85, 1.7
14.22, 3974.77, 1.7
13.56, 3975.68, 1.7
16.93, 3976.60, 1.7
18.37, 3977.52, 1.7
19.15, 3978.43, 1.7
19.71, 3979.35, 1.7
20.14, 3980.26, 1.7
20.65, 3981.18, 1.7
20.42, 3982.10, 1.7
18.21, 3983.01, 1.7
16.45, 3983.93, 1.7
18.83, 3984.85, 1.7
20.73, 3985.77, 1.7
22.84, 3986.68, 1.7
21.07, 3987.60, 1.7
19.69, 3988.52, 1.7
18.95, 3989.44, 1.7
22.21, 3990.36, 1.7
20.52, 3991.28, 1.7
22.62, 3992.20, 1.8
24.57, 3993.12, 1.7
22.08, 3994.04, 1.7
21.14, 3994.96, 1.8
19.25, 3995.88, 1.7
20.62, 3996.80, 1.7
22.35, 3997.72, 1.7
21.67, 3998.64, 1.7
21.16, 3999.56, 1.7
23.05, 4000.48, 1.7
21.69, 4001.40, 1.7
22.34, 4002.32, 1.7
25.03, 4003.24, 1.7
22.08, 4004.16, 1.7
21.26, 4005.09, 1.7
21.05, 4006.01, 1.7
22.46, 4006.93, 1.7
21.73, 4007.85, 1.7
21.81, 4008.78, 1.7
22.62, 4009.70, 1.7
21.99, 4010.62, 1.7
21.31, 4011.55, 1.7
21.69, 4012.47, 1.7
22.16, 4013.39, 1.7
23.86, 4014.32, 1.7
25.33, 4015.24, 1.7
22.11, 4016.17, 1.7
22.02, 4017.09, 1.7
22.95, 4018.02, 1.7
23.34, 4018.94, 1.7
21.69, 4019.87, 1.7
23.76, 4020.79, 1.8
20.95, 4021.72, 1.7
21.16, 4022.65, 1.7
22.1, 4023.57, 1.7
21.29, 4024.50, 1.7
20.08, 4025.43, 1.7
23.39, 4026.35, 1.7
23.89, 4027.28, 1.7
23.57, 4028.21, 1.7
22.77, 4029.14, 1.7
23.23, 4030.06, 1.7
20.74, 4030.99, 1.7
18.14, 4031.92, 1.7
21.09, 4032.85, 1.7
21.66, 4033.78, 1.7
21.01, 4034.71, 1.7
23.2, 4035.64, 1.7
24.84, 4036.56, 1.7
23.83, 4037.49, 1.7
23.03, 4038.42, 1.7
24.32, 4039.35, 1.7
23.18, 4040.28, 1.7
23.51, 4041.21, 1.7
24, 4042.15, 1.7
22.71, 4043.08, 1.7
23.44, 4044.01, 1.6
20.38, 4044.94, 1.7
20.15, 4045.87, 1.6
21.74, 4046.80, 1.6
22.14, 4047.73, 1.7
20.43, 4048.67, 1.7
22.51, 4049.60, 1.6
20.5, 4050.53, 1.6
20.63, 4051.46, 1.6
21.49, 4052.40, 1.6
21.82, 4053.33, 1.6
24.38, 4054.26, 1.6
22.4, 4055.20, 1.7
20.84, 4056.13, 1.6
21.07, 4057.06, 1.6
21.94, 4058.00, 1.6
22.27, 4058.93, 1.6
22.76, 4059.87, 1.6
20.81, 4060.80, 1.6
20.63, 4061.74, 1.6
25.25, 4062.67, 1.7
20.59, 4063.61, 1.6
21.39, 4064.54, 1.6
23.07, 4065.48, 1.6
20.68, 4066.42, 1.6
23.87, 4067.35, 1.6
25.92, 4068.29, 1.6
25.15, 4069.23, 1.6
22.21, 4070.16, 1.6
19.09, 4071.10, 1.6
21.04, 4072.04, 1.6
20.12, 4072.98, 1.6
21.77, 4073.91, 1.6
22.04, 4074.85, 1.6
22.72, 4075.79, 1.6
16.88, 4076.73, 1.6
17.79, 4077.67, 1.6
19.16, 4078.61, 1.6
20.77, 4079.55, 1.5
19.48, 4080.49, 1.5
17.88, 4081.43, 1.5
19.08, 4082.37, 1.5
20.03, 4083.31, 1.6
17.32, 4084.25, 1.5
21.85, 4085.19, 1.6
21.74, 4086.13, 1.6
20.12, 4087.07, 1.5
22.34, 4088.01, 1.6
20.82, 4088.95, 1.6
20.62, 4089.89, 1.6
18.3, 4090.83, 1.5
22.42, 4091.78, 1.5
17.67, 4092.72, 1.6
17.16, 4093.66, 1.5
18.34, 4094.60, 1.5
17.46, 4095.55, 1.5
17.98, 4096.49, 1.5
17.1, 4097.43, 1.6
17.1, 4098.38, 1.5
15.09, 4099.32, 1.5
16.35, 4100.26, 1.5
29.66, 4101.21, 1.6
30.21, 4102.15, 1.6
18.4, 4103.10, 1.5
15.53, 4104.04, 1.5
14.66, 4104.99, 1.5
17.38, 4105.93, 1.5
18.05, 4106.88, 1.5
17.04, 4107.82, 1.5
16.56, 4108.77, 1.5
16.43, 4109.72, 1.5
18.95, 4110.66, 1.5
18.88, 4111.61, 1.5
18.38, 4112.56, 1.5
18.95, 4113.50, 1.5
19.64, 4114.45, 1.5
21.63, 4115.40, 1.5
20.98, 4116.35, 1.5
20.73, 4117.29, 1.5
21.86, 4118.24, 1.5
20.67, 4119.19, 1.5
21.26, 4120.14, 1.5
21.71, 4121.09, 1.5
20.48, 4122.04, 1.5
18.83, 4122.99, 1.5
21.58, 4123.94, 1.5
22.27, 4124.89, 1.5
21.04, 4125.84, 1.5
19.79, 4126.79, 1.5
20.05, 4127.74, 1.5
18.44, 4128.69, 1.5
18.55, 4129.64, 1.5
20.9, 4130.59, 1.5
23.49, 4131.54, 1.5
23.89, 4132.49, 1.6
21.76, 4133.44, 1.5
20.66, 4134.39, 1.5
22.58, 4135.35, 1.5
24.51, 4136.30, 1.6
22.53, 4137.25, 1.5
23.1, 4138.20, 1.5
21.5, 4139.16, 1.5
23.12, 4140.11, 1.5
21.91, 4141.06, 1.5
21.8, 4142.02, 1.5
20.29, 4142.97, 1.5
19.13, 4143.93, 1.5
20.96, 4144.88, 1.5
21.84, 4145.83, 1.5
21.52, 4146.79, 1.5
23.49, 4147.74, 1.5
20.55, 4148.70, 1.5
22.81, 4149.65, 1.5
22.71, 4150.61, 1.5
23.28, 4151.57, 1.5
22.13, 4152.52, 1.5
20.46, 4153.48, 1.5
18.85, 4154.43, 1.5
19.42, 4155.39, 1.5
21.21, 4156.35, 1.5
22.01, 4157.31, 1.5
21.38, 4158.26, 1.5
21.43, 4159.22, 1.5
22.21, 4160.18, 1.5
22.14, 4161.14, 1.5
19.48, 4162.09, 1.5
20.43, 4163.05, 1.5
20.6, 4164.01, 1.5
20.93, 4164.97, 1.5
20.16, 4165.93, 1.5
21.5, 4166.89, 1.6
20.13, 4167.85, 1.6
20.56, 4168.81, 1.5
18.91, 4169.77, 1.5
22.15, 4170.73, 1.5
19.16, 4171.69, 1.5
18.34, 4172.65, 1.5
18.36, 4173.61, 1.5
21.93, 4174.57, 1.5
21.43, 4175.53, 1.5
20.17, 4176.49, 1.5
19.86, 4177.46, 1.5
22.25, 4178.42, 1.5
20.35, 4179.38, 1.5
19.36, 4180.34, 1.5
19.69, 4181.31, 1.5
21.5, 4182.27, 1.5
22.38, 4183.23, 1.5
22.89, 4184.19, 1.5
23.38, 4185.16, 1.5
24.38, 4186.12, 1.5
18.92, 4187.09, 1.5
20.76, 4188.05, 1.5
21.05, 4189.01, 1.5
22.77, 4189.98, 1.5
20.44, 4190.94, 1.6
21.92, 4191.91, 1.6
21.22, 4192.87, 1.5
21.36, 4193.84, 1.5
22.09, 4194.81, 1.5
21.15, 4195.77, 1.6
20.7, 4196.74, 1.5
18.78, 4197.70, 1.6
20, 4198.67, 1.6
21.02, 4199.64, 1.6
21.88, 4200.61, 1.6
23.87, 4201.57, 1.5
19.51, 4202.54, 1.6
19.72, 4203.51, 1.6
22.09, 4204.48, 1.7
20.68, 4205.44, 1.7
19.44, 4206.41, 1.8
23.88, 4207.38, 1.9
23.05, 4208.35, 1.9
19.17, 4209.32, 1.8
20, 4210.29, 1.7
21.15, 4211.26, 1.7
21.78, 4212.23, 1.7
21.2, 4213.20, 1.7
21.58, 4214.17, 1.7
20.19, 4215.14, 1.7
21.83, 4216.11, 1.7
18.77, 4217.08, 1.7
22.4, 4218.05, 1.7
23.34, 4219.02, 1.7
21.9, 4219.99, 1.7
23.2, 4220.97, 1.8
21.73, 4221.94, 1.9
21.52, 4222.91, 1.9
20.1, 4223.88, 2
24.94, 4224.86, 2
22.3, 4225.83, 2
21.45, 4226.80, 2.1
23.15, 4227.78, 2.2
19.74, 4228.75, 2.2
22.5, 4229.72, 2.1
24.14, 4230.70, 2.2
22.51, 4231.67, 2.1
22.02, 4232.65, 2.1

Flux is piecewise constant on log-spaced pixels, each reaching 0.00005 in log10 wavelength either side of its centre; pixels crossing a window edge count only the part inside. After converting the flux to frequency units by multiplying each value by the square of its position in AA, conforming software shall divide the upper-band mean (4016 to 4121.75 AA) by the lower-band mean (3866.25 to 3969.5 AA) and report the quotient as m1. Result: 1.2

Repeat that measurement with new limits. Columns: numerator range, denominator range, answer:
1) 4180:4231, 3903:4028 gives 1.21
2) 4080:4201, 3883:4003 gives 1.20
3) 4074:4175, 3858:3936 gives 1.16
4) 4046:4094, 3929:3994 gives 1.22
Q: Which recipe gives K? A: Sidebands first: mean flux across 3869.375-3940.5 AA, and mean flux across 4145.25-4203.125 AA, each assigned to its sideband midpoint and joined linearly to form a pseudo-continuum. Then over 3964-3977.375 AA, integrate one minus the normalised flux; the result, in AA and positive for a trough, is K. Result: 3.5 AA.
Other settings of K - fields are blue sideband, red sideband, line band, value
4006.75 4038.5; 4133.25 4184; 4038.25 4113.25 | 4.4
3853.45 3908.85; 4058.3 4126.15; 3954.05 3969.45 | 2.8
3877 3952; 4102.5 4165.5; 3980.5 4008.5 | -2.2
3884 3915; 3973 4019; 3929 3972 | 4.3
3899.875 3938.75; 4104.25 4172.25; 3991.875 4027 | -3.3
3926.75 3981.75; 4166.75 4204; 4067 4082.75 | -1.2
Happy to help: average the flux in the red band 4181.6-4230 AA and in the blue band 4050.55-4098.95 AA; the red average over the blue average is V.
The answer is 1.0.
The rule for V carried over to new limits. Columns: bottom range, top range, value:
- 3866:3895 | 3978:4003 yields 1.09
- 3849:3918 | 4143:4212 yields 1.05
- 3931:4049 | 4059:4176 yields 1.03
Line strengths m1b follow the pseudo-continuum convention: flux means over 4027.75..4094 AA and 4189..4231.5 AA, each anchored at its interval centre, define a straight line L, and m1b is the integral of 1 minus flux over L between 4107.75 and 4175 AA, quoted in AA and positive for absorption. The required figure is 2.0 AA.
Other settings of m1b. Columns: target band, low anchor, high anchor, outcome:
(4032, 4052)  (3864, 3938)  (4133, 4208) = -1.8 AA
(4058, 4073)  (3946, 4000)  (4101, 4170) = -1.9 AA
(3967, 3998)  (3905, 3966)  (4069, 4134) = 1.5 AA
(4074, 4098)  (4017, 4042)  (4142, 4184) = 2.5 AA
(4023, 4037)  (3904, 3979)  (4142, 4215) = -1.8 AA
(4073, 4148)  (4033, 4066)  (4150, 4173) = 4.4 AA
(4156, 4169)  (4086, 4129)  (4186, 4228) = -0.3 AA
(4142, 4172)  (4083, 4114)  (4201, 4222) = -1.2 AA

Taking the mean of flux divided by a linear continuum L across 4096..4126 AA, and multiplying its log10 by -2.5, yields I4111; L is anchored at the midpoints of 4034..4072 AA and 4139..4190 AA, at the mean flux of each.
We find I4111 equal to 0.113 mag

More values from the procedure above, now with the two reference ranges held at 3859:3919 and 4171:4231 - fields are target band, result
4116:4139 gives -0.02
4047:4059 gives -0.06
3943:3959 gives 0.02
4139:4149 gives -0.02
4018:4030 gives -0.10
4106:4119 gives 0.10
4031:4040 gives -0.09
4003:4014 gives -0.08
